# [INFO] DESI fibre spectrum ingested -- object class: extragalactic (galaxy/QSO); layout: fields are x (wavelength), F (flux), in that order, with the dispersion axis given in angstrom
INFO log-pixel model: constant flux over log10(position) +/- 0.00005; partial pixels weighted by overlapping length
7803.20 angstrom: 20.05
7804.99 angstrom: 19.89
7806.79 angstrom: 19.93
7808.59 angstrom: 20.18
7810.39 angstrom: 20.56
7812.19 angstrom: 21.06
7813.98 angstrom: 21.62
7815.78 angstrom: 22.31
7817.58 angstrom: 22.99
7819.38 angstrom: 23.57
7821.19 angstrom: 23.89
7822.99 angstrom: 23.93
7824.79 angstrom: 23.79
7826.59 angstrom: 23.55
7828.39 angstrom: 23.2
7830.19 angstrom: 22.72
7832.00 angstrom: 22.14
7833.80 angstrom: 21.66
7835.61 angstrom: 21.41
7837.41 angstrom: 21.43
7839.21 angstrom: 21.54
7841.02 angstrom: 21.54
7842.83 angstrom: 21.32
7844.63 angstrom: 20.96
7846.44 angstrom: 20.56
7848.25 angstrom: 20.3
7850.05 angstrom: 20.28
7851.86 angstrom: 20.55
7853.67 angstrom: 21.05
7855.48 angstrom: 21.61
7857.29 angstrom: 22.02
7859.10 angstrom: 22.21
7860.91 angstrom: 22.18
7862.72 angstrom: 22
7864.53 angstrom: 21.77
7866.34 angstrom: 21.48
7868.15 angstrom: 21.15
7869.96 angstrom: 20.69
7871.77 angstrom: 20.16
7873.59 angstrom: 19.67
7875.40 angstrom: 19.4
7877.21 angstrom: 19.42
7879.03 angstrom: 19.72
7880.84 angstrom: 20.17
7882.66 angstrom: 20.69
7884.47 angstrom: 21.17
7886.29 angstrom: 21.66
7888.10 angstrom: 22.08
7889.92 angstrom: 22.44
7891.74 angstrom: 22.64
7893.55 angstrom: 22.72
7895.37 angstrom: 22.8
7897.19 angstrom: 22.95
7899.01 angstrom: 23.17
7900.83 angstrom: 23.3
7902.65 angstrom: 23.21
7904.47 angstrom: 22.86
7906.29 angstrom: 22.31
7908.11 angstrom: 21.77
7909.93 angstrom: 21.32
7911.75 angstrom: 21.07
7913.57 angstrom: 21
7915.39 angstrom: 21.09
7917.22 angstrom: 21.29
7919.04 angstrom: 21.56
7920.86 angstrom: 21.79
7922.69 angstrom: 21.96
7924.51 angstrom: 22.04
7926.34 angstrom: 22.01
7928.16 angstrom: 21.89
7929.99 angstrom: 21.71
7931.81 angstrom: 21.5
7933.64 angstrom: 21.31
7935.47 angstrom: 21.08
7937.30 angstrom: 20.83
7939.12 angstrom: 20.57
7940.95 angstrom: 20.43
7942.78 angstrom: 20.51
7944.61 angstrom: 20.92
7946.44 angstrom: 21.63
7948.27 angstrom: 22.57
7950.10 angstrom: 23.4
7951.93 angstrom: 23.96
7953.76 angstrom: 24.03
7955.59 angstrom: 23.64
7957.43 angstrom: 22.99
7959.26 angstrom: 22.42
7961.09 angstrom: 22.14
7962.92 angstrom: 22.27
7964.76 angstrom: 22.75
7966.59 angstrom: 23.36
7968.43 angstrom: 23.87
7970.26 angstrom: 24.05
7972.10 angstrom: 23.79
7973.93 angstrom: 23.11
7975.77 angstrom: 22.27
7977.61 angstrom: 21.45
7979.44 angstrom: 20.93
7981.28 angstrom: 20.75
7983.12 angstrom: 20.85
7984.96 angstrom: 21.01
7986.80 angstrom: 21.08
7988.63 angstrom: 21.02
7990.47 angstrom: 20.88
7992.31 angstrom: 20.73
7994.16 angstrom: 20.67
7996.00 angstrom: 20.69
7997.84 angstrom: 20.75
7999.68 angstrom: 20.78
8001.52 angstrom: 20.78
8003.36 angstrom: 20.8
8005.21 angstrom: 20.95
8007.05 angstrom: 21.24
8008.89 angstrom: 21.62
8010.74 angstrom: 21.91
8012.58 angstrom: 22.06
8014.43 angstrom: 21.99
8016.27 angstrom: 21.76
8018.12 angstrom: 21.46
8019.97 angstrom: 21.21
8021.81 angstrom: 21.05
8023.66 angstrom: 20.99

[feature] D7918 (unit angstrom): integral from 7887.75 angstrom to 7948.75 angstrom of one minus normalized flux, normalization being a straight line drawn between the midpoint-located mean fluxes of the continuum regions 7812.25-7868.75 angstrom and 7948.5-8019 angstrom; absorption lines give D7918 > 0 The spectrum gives 0.4 angstrom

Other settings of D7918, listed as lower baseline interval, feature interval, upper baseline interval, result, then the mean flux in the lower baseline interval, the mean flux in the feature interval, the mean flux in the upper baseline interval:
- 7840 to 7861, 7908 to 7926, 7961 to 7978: 0.6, 21.2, 21.5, 23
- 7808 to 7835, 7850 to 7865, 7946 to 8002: 0.5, 22.5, 21.6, 22.1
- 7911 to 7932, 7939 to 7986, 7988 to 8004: -2.6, 21.6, 22.3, 20.8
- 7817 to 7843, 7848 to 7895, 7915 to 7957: 2.4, 22.6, 21.2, 21.8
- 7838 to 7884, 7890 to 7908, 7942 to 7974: -1.0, 20.9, 22.8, 22.9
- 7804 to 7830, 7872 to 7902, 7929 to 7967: 0.9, 22.2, 21.5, 22.1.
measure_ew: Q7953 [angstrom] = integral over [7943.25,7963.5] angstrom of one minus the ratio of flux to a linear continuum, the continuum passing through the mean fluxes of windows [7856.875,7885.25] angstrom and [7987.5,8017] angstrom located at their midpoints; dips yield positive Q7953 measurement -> -1.57 angstrom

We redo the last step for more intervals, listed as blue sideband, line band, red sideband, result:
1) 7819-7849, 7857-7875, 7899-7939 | 0.63 angstrom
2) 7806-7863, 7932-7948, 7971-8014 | 0.36 angstrom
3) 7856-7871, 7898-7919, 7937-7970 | 0.03 angstrom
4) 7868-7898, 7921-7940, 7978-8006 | -0.44 angstrom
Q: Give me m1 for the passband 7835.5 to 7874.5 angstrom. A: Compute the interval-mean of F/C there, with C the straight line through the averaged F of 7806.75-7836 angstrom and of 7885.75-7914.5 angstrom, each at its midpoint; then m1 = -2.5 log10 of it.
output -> 0.058 mag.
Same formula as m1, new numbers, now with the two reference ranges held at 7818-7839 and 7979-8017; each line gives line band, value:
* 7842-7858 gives 0.08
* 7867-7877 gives 0.11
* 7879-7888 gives 0.07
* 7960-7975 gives -0.08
